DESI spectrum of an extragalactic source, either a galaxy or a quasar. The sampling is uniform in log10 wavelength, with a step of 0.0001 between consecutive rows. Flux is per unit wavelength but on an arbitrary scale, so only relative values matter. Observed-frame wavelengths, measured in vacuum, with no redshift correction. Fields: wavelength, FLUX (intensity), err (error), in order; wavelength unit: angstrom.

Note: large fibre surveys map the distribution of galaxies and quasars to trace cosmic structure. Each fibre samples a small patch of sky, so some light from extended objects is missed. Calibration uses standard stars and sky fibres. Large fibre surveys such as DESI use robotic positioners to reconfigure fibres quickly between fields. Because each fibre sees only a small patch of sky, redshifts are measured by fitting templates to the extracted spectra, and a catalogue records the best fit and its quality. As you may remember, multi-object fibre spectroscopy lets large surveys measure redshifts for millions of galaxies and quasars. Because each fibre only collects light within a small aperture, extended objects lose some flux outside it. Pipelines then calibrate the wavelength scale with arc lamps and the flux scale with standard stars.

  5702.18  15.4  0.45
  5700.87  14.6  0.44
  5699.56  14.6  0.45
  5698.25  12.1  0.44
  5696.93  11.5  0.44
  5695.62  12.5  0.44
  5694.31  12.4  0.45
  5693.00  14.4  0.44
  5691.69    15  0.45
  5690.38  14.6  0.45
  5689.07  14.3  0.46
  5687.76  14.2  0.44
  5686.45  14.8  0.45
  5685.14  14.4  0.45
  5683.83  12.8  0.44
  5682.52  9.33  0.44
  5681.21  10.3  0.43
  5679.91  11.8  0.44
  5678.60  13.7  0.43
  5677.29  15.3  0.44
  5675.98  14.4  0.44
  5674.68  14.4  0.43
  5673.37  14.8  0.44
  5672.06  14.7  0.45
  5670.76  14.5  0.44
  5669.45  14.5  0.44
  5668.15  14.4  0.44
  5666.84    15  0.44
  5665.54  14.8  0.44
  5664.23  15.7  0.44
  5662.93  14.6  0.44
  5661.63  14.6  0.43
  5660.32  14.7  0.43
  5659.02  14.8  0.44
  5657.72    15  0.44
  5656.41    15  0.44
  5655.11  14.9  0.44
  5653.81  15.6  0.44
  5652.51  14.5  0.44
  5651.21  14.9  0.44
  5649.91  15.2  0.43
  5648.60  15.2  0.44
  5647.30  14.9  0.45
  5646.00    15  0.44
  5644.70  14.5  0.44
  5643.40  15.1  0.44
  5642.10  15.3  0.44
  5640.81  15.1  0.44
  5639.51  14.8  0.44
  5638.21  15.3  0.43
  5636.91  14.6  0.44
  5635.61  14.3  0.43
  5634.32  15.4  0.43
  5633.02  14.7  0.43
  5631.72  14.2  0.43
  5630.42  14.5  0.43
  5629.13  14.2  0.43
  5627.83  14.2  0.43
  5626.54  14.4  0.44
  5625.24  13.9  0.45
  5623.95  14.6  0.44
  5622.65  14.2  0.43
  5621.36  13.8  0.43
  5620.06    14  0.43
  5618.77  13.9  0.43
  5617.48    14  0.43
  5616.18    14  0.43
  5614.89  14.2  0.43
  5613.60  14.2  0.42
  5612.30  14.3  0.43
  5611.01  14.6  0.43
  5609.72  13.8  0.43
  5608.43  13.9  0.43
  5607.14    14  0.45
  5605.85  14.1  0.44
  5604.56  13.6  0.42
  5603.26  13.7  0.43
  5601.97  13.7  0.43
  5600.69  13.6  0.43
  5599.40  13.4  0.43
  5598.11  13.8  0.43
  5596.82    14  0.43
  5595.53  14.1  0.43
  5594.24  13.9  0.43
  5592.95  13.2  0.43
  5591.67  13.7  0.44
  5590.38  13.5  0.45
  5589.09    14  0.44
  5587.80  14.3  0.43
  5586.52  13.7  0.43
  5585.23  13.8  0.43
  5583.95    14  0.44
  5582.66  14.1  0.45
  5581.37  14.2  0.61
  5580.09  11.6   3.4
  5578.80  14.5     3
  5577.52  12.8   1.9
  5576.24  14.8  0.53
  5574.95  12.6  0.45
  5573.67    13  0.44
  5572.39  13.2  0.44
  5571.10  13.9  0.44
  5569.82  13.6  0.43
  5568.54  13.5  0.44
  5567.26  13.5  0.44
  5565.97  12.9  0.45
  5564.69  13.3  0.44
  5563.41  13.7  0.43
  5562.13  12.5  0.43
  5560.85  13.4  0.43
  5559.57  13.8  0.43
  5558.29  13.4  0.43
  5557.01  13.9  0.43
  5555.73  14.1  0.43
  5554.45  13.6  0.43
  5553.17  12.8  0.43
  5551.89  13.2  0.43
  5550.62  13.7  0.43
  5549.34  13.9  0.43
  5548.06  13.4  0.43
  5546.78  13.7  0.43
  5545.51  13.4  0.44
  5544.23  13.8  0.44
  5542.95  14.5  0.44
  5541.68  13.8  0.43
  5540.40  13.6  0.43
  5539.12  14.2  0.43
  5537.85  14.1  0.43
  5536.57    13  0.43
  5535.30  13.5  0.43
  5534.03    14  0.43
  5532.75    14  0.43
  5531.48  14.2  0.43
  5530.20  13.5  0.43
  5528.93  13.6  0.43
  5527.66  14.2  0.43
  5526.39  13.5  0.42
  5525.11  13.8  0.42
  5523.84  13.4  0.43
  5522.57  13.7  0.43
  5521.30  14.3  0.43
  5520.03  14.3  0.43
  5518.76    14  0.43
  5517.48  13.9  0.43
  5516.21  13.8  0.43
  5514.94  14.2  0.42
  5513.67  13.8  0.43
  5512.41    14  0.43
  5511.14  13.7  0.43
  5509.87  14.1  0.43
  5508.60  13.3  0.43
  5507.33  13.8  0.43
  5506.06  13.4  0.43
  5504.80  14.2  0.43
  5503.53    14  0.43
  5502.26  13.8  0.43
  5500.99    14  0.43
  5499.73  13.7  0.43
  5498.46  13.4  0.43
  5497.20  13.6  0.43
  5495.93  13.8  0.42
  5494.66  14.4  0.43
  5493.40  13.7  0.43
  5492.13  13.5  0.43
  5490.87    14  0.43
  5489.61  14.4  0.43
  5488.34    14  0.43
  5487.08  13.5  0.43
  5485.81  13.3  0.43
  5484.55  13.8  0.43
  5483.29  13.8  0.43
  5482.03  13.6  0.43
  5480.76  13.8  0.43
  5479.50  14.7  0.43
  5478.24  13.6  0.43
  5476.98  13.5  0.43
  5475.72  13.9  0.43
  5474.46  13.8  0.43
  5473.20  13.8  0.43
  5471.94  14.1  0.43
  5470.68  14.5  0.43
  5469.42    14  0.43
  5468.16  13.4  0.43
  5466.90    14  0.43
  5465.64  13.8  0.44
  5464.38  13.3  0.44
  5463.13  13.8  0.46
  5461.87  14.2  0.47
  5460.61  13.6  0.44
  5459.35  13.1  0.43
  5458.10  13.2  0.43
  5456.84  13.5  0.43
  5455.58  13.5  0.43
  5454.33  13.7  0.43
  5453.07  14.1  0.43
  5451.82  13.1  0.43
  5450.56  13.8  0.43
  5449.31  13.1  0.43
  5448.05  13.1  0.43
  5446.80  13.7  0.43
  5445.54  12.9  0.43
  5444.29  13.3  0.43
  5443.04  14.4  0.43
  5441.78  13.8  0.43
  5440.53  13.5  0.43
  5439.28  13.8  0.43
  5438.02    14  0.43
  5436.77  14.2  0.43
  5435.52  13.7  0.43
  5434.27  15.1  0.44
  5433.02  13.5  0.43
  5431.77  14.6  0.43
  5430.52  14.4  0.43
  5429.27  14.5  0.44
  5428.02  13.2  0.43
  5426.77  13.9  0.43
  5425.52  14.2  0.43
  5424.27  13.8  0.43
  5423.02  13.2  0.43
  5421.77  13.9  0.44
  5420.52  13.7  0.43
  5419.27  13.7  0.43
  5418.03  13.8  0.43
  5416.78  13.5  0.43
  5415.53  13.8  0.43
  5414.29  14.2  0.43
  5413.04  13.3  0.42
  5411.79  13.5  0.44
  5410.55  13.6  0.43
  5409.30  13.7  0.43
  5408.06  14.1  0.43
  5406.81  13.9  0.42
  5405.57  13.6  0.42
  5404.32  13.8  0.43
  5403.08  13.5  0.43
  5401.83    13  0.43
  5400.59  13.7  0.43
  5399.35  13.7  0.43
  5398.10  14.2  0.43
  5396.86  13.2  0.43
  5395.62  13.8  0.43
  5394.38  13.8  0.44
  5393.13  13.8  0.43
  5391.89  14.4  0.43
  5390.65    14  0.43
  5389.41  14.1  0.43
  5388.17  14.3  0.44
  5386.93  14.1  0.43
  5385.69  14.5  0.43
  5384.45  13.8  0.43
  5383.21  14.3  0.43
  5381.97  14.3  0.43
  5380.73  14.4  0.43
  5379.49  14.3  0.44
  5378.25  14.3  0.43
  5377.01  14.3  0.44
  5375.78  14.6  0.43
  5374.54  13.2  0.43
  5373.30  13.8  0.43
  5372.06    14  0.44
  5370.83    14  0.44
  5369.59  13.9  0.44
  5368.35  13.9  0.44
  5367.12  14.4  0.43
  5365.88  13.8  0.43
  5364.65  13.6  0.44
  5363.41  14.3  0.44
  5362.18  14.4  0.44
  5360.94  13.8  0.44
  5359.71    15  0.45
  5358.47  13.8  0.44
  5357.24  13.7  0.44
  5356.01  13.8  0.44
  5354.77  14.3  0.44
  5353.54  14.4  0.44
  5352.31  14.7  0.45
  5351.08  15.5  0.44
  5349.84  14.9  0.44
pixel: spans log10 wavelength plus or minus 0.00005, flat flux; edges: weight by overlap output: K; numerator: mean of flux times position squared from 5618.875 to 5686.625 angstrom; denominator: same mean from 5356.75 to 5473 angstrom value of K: 1.13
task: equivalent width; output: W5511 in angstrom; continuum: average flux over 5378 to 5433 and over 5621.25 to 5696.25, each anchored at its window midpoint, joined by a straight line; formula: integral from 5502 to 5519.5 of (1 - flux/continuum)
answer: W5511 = 0.3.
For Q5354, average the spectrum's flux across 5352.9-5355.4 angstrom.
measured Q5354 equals 14.3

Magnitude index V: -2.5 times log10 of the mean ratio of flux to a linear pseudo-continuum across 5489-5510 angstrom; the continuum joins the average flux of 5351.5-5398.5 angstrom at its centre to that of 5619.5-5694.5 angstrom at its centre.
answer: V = 0.03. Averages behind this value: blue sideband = 14.1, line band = 13.8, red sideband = 14.4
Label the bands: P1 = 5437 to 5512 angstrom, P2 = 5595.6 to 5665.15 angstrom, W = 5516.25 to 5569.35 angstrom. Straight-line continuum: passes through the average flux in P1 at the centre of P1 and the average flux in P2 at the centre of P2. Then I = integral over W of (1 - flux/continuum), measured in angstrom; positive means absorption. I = 1.43 angstrom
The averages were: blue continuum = 13.7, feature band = 13.7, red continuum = 14.5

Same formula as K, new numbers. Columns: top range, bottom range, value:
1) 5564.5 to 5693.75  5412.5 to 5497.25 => 1.09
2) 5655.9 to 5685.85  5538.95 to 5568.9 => 1.08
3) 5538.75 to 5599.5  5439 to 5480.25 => 1.03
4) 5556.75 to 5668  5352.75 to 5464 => 1.10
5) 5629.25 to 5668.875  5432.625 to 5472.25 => 1.16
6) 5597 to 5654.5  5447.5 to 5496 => 1.11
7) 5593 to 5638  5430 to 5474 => 1.09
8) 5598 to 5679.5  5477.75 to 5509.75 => 1.11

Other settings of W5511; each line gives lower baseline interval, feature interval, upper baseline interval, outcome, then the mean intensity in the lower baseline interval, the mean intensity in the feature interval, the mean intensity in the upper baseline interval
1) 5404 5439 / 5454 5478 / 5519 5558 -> 0.2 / 13.9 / 13.7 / 13.8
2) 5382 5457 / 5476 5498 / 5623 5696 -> 0.2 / 13.8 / 13.8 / 14.4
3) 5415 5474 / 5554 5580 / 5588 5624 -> 0.8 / 13.8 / 13.5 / 13.9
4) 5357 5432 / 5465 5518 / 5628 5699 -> 0.8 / 13.9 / 13.8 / 14.3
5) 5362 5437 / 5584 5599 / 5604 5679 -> 0.6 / 13.9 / 13.8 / 14.6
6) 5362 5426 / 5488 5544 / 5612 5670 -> 1.6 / 13.9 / 13.9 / 14.6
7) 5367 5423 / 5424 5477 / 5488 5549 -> 0.3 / 13.9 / 13.8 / 13.8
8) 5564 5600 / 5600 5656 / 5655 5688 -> -2.3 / 13.6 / 14.4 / 14.1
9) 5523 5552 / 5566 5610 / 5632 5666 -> 1.9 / 13.8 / 13.7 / 14.9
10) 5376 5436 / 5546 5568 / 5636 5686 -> 1.2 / 13.9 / 13.5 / 14.4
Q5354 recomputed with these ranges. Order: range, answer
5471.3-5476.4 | 13.9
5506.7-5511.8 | 13.7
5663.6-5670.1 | 14.9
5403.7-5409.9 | 13.8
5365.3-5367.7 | 14.1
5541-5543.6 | 14.1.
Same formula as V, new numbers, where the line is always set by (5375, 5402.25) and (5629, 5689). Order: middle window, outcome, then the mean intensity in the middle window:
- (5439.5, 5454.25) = 0.05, 13.5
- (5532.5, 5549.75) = 0.04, 13.8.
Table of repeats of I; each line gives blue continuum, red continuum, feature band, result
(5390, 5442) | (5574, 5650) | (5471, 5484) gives 0.0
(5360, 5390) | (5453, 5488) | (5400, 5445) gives 0.4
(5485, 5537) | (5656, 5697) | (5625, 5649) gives -1.3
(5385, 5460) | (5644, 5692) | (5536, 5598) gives 2.2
